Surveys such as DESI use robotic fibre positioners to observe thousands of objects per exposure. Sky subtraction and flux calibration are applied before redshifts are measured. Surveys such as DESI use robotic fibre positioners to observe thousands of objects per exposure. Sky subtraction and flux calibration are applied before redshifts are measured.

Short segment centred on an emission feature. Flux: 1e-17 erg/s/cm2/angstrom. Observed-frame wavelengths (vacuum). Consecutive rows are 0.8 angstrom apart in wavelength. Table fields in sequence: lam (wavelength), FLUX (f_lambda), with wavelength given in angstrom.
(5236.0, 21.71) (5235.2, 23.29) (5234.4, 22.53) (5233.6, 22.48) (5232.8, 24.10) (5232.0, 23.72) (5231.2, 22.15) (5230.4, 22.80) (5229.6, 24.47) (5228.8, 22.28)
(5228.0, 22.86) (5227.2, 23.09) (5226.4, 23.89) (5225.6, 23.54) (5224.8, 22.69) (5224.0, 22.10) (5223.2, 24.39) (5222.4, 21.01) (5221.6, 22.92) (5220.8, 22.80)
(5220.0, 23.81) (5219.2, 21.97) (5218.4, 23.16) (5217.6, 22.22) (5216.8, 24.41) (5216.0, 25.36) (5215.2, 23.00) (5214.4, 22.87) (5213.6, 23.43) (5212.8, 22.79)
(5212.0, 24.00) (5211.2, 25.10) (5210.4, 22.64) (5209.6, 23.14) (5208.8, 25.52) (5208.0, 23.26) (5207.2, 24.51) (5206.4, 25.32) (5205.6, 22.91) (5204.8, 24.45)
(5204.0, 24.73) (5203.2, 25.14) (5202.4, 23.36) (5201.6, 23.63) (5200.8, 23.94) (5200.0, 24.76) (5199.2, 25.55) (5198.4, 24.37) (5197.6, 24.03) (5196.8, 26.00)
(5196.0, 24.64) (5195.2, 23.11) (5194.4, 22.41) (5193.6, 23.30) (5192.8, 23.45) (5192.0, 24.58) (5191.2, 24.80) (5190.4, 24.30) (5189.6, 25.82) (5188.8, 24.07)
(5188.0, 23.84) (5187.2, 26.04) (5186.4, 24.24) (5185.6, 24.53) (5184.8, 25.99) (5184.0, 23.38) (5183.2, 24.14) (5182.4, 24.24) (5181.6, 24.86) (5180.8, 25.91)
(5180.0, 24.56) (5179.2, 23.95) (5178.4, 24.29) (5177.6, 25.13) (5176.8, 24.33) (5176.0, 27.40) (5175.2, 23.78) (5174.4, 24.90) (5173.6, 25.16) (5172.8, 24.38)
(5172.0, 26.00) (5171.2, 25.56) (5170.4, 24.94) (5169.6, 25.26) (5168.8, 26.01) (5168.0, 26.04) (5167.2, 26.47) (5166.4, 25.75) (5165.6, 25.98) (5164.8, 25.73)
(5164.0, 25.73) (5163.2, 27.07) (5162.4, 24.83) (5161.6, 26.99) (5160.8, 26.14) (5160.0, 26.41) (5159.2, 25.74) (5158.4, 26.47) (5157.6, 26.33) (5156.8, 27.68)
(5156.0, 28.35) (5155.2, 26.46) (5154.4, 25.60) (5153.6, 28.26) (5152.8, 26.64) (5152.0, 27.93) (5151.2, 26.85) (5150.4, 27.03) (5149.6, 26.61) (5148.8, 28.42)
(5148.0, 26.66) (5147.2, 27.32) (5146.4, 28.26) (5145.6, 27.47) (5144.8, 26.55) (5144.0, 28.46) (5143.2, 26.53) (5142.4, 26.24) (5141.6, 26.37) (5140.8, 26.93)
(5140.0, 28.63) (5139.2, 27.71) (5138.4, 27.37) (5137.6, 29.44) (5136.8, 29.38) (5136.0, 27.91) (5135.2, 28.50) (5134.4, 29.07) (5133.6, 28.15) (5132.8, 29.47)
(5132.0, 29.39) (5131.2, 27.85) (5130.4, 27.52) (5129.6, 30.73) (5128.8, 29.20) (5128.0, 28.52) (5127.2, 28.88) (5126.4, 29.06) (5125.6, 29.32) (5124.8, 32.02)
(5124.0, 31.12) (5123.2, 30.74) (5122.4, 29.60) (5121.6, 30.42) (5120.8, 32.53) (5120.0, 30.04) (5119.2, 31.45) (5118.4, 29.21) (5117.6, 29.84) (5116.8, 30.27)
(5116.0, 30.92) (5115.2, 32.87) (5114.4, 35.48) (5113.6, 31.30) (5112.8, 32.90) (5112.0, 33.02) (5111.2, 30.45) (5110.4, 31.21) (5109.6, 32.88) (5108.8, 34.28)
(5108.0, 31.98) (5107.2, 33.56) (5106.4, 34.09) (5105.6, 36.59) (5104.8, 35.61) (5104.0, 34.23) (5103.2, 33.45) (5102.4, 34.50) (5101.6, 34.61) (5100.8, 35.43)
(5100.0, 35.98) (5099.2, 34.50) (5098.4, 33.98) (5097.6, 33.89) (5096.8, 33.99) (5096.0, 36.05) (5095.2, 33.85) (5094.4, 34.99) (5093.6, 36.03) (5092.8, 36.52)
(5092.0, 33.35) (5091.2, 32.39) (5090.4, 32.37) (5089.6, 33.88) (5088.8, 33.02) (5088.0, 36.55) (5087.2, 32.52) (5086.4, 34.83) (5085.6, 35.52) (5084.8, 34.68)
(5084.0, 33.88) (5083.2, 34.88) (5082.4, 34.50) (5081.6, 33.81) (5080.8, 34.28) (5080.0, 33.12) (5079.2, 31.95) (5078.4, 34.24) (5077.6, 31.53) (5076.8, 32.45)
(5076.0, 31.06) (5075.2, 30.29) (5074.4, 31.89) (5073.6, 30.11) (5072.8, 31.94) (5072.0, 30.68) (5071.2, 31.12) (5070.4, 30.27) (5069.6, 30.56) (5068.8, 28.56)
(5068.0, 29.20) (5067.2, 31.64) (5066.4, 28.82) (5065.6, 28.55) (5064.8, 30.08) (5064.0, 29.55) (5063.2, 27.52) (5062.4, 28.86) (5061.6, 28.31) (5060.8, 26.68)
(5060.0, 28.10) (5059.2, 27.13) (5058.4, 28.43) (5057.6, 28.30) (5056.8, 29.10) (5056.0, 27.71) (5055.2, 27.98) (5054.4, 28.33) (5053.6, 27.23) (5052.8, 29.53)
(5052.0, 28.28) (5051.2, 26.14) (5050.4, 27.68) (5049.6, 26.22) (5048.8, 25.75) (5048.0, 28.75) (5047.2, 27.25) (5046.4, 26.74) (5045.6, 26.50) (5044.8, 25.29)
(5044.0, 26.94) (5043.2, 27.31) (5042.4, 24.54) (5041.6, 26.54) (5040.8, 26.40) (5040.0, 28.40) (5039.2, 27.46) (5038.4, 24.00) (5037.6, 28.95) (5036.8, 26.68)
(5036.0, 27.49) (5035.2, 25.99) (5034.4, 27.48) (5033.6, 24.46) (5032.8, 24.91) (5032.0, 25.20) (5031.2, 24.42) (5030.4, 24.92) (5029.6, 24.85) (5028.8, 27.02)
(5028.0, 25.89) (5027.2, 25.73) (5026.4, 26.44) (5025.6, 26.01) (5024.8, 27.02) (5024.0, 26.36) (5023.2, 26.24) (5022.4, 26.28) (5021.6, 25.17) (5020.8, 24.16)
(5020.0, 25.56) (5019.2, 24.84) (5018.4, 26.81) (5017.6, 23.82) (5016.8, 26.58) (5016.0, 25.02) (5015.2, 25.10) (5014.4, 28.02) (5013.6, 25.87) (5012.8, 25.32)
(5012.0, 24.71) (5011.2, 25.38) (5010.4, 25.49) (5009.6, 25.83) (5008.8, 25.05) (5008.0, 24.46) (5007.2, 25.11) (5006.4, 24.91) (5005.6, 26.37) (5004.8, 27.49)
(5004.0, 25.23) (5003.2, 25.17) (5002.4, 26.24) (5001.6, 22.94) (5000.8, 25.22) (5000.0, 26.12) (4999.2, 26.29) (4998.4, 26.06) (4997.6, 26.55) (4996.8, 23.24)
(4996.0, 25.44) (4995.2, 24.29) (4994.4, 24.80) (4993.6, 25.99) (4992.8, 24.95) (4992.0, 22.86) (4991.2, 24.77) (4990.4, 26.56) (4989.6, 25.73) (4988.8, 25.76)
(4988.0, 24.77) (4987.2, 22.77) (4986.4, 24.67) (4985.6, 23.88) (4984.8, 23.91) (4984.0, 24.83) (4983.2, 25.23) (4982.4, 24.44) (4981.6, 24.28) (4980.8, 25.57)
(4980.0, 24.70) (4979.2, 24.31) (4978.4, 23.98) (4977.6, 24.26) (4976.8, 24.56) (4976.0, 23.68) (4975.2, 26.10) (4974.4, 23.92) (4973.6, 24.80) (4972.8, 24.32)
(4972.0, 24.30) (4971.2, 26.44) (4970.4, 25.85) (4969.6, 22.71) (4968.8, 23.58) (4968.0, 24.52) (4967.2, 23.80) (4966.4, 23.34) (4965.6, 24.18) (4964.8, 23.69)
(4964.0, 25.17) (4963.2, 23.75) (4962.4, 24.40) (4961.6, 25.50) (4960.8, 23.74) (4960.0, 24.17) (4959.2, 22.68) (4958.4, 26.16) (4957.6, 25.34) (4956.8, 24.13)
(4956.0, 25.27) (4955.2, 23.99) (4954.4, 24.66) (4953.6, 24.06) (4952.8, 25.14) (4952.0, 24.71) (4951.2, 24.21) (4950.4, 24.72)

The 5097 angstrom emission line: Mg II 2798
